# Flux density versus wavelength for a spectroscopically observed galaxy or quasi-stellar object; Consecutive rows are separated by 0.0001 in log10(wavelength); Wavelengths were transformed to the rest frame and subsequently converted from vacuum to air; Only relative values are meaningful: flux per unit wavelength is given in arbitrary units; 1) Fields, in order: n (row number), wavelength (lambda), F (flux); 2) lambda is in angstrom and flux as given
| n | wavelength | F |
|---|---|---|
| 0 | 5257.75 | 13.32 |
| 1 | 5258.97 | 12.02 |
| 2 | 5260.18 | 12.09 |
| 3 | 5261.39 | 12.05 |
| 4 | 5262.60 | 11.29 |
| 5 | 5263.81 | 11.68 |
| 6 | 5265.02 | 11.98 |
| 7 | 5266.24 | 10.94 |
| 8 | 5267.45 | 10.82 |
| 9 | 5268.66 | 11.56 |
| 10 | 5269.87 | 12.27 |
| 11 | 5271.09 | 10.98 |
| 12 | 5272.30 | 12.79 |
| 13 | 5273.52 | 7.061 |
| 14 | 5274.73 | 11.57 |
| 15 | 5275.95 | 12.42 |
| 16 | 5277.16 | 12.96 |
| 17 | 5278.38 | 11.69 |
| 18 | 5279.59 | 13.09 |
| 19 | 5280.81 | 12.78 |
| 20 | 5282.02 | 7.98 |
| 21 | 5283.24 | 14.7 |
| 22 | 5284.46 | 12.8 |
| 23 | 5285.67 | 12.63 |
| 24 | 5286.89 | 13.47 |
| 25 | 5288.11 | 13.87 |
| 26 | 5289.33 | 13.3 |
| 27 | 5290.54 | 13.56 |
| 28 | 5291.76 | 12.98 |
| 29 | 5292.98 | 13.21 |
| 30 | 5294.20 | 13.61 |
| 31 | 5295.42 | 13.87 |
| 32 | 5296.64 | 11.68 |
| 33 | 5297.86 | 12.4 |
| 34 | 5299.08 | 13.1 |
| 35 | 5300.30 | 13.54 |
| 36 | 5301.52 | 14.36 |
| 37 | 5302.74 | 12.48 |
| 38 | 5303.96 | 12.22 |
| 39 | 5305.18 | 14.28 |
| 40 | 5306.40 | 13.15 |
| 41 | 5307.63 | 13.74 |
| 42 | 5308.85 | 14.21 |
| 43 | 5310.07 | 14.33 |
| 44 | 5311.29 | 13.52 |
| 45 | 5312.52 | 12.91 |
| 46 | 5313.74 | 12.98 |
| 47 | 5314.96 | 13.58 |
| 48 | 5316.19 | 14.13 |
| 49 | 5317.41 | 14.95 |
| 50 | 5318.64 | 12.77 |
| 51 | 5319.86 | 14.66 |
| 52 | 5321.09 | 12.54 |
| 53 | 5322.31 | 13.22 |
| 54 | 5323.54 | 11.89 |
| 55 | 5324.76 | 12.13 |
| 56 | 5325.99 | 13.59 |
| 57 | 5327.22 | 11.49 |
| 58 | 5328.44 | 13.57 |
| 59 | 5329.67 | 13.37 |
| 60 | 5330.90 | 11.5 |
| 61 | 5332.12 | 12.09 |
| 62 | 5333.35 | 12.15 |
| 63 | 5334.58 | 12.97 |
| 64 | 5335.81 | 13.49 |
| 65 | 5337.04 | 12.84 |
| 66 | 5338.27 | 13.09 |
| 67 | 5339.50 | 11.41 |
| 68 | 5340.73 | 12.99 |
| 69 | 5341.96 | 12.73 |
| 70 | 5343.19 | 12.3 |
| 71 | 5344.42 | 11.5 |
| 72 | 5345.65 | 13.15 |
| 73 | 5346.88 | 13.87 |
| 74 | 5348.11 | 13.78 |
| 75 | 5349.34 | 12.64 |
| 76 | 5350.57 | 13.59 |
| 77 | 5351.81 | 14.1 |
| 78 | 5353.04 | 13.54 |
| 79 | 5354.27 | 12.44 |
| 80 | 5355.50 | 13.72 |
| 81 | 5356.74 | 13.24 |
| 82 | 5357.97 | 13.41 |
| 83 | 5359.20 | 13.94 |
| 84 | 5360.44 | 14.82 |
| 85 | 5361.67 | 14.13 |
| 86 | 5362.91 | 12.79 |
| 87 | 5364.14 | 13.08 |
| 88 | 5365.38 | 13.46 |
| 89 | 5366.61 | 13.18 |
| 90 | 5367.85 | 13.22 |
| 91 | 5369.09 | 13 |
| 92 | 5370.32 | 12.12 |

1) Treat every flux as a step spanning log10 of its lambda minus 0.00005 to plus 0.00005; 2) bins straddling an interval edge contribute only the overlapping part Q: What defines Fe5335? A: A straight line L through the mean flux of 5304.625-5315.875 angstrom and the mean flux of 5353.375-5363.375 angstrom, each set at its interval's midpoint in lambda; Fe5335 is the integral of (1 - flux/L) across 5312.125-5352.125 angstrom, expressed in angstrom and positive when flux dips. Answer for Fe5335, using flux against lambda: 1.90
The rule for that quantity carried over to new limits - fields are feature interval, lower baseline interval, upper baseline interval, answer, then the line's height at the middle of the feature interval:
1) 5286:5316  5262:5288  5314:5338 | -2.3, 12.4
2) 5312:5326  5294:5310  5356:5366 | 0.1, 13.4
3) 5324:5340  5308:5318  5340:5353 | 1.0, 13.4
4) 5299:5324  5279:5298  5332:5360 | -1.0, 12.9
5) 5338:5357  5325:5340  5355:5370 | 0.1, 13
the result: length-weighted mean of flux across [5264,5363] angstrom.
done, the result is 12.9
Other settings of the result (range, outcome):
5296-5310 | 13.2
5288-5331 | 13.3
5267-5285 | 11.7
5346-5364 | 13.6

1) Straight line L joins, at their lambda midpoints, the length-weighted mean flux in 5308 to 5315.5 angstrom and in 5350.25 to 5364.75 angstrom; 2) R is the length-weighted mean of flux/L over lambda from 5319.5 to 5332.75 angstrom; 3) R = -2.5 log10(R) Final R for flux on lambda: 0.07 mag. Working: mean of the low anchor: 13.6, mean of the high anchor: 13.6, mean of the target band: 12.7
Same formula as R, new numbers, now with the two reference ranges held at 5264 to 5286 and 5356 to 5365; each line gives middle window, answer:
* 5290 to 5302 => -0.09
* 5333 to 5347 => 0.04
